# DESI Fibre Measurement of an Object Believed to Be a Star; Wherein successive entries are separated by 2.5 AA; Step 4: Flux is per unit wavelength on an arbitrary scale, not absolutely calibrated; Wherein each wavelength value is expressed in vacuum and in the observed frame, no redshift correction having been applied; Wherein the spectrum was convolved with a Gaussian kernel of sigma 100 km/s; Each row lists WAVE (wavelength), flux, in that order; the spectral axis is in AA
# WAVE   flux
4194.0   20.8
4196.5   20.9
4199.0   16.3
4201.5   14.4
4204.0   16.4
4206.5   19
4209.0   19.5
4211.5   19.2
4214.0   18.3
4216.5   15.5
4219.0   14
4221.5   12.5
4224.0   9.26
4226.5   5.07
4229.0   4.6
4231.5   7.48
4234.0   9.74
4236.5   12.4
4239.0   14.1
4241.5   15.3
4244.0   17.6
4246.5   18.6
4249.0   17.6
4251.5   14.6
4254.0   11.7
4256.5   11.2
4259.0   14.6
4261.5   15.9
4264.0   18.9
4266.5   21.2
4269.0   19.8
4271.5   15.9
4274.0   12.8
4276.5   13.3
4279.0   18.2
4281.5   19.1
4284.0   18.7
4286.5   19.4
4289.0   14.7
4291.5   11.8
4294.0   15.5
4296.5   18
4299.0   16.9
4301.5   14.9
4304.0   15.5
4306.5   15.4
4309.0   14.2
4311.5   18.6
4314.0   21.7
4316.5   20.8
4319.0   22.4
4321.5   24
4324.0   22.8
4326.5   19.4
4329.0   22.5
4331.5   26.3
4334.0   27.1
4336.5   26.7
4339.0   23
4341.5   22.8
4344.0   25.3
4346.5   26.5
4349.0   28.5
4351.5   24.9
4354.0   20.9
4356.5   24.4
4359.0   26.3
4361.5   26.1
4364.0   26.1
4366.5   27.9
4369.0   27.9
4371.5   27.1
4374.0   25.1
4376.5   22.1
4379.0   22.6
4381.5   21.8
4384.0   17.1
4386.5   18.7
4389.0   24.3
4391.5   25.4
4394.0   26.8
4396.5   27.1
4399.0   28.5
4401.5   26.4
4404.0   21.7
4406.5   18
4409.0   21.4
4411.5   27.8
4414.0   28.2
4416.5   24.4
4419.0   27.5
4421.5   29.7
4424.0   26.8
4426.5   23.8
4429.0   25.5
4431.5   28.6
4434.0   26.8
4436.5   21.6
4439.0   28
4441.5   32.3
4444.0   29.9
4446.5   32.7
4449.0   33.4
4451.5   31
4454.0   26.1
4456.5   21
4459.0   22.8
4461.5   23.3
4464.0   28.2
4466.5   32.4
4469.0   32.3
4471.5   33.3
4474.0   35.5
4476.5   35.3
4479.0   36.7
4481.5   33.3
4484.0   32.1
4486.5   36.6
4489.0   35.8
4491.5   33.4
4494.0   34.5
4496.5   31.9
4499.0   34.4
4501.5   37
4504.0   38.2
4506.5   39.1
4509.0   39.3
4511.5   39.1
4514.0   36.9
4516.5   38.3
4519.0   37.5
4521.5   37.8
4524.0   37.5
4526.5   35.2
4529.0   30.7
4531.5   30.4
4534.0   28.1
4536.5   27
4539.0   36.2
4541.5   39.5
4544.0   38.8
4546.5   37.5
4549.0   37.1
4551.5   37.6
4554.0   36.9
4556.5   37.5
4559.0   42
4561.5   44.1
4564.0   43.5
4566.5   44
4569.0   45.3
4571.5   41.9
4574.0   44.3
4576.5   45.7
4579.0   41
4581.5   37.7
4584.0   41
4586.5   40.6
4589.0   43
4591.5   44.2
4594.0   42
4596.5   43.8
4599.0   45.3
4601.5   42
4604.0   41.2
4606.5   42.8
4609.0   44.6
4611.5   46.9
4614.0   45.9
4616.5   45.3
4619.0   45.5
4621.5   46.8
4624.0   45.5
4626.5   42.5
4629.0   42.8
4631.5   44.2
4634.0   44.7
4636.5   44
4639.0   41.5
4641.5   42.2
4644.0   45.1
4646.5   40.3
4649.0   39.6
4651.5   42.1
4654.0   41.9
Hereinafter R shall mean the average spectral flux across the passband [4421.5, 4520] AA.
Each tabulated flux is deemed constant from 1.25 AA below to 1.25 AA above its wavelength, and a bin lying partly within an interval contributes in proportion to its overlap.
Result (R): 31.9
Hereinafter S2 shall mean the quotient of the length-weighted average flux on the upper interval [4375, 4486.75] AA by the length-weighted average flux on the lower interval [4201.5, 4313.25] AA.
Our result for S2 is 1.79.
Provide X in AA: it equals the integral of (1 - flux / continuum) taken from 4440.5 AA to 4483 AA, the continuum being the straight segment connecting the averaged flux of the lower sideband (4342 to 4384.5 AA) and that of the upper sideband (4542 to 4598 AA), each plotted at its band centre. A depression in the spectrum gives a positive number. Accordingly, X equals 2.8 AA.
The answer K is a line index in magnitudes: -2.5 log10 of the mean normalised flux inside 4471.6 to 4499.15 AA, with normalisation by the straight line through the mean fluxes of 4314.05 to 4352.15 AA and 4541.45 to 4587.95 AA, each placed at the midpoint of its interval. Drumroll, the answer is 0.02 mag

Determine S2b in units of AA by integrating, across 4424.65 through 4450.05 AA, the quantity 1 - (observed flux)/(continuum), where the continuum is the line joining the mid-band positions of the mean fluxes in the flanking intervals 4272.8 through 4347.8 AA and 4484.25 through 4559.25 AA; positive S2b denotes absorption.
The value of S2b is 1.10 AA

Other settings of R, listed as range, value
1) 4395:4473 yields 27.1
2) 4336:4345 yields 24.2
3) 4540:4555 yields 37.9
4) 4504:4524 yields 38.2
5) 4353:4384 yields 24.6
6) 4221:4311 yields 14.7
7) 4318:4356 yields 24.2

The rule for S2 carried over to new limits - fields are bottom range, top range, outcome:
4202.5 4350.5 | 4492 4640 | 2.30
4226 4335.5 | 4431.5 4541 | 1.95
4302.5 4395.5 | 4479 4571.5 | 1.59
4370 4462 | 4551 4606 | 1.65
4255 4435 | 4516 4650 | 1.86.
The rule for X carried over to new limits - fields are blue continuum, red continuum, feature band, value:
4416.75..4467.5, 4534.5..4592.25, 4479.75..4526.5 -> -3.3 AA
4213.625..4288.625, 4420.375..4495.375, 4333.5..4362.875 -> -4.5 AA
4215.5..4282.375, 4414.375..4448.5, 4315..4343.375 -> -4.8 AA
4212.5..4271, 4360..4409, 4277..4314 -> 2.4 AA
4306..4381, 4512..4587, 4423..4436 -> 1.7 AA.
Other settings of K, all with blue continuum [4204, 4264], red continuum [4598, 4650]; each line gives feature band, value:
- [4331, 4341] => -0.173 mag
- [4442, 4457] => 0.030 mag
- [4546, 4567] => -0.037 mag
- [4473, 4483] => -0.081 mag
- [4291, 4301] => 0.186 mag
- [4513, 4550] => 0.044 mag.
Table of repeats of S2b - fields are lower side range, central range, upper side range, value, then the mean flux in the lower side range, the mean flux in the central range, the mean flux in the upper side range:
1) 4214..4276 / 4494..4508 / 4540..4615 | -0.2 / 13.9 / 36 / 41.9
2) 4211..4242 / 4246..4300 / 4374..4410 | -4.7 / 11.9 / 16.3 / 23.1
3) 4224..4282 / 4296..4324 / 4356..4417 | 0.1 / 14.2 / 18.6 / 24.5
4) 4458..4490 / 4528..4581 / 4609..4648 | 0.0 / 32.2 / 38.6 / 44.2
